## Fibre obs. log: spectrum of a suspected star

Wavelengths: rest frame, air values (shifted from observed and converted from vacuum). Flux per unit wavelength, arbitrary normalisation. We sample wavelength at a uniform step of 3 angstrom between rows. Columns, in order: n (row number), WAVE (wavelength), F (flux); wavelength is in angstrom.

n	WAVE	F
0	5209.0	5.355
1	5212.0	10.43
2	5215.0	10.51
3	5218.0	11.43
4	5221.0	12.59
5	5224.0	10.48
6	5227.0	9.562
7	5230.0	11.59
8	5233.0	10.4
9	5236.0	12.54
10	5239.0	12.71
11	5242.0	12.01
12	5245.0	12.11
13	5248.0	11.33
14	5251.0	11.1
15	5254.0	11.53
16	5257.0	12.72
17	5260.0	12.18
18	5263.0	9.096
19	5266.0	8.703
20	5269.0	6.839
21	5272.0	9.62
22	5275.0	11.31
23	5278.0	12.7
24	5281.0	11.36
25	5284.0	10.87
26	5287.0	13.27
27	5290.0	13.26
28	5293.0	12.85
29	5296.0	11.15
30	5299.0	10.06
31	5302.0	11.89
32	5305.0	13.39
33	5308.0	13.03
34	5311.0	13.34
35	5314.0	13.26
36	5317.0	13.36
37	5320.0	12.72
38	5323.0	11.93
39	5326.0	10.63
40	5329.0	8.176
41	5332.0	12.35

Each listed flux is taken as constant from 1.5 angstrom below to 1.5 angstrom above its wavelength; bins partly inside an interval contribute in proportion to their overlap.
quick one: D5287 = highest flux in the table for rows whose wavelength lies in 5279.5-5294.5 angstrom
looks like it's 13.27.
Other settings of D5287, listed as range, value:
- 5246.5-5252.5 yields 11.33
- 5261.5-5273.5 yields 9.62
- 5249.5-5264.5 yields 12.72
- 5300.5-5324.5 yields 13.39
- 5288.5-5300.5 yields 13.26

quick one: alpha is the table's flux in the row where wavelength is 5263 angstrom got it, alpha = 9.096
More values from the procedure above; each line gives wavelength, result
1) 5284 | 10.87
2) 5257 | 12.72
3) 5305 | 13.39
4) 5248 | 11.33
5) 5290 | 13.26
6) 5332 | 12.35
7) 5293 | 12.85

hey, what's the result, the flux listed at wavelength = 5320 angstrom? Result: 12.72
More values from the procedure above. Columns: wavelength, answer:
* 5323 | 11.93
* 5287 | 13.27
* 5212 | 10.43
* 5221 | 12.59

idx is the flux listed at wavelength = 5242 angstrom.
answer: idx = 12.01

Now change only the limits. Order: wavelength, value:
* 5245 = 12.11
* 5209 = 5.355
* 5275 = 11.31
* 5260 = 12.18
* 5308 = 13.03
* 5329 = 8.176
